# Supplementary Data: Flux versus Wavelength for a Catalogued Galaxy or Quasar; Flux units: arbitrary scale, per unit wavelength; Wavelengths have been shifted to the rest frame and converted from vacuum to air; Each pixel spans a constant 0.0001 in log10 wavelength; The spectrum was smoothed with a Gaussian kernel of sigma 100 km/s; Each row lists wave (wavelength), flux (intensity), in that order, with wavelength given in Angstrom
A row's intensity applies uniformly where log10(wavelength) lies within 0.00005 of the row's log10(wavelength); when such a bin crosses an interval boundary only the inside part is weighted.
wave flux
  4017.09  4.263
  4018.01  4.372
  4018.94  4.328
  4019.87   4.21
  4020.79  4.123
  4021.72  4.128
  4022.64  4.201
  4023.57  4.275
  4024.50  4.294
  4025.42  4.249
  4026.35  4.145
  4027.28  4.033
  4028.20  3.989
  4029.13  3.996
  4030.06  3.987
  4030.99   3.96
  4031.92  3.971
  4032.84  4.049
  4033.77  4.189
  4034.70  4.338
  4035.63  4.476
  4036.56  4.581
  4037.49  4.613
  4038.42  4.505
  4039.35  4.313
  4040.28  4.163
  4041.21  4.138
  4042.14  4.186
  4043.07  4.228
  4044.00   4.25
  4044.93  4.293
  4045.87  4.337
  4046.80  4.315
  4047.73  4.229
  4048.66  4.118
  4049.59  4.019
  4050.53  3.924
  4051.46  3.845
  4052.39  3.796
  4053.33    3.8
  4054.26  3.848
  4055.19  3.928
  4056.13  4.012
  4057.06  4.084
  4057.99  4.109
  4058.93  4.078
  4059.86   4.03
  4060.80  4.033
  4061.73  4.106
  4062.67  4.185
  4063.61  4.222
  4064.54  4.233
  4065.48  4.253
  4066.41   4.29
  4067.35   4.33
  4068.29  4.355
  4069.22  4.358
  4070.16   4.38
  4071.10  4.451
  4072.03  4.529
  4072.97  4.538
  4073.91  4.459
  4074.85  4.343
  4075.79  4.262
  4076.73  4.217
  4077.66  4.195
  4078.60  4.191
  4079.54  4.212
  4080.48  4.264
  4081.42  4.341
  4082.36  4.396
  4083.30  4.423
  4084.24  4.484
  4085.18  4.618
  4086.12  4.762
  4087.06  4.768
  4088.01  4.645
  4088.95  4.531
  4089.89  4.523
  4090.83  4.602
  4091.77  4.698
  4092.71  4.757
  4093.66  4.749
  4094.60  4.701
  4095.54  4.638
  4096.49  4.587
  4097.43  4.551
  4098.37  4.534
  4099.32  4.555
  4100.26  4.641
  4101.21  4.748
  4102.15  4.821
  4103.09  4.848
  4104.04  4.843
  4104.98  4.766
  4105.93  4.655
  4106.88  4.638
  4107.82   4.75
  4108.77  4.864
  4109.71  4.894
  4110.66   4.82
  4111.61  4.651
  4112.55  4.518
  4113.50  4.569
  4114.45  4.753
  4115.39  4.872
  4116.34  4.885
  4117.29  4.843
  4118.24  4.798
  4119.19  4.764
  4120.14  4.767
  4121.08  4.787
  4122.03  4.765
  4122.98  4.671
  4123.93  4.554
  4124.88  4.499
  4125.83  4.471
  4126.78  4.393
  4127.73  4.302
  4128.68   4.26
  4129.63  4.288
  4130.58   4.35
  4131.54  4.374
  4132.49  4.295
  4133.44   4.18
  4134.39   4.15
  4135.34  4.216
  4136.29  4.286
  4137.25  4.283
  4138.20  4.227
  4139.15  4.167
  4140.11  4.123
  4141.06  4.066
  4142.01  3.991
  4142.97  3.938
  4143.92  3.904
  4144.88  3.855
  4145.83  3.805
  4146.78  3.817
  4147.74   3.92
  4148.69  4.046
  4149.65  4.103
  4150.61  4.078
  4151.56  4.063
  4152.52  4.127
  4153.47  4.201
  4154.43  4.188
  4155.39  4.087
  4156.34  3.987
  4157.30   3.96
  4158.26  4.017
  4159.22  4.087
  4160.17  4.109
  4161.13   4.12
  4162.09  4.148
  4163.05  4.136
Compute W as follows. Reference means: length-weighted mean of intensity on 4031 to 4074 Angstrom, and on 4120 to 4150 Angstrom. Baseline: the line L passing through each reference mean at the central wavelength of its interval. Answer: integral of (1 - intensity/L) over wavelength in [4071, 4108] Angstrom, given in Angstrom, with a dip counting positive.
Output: -3.0 Angstrom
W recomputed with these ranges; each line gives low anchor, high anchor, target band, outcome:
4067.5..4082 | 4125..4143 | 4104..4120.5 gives -1.85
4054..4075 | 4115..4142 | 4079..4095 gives -0.94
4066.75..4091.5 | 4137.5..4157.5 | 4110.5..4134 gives -2.19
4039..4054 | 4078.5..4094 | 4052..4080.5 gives 0.84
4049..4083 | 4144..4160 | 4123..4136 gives -0.90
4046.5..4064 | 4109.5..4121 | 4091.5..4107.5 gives -0.43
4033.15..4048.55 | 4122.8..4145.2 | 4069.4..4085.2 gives -0.29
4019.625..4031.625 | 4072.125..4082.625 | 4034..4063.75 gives 0.33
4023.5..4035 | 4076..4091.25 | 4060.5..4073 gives 0.12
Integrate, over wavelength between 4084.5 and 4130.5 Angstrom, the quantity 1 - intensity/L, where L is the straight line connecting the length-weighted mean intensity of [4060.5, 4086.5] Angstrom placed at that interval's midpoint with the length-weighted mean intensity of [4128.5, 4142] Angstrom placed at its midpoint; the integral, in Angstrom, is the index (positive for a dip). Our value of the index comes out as -4.15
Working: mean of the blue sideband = 4.34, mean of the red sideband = 4.22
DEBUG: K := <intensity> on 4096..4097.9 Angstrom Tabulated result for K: 4.57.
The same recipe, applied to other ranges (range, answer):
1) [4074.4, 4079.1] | 4.24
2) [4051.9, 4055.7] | 3.84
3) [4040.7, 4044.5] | 4.21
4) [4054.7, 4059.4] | 4.05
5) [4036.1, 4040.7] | 4.44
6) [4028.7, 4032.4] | 3.98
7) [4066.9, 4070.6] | 4.36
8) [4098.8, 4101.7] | 4.64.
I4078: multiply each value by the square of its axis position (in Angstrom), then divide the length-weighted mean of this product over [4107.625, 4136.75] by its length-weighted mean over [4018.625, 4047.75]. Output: 1.13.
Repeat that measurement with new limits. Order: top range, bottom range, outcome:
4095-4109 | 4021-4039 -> 1.15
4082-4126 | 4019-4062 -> 1.17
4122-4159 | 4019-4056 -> 1.06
